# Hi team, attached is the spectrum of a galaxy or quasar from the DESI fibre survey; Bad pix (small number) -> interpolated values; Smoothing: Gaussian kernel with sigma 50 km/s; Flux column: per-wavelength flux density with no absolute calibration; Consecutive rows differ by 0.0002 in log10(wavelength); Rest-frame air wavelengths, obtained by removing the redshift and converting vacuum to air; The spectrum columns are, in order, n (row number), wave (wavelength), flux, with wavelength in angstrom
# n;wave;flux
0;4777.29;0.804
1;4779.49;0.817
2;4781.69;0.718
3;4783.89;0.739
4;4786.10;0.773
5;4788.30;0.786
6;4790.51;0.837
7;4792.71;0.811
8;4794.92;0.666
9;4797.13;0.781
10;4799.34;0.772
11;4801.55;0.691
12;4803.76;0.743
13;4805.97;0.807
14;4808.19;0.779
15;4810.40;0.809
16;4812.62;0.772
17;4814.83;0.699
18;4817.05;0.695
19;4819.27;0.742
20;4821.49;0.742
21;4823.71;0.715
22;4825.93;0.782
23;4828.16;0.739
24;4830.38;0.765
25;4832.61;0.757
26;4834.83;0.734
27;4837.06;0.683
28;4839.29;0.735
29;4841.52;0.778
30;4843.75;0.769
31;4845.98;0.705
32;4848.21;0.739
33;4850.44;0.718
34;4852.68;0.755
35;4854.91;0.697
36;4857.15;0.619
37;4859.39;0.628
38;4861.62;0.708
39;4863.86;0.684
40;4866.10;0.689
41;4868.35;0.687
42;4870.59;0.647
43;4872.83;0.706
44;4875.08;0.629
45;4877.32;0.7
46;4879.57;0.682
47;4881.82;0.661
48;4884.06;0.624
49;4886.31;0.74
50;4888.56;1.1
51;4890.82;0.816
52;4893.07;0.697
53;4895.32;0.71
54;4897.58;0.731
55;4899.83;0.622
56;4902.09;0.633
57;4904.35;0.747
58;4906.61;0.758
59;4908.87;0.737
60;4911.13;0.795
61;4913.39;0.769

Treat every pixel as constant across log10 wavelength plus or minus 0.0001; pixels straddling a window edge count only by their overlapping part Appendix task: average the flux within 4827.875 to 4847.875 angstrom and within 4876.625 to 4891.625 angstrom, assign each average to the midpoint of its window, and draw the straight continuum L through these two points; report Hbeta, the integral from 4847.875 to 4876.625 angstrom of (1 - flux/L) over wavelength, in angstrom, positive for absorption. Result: 2.6 angstrom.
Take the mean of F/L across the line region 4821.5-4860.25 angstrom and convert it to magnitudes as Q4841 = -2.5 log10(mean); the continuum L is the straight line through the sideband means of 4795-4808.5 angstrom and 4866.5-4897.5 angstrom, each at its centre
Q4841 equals 0.02 mag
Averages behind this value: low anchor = 0.754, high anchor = 0.722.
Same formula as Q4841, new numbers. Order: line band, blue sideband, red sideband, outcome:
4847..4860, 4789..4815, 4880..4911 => 0.08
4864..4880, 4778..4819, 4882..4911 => 0.11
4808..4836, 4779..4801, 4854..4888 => -0.02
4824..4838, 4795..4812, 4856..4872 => -0.03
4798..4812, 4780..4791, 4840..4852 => -0.01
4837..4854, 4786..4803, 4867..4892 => 0.00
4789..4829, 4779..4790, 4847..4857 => -0.01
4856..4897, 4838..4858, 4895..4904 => -0.02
